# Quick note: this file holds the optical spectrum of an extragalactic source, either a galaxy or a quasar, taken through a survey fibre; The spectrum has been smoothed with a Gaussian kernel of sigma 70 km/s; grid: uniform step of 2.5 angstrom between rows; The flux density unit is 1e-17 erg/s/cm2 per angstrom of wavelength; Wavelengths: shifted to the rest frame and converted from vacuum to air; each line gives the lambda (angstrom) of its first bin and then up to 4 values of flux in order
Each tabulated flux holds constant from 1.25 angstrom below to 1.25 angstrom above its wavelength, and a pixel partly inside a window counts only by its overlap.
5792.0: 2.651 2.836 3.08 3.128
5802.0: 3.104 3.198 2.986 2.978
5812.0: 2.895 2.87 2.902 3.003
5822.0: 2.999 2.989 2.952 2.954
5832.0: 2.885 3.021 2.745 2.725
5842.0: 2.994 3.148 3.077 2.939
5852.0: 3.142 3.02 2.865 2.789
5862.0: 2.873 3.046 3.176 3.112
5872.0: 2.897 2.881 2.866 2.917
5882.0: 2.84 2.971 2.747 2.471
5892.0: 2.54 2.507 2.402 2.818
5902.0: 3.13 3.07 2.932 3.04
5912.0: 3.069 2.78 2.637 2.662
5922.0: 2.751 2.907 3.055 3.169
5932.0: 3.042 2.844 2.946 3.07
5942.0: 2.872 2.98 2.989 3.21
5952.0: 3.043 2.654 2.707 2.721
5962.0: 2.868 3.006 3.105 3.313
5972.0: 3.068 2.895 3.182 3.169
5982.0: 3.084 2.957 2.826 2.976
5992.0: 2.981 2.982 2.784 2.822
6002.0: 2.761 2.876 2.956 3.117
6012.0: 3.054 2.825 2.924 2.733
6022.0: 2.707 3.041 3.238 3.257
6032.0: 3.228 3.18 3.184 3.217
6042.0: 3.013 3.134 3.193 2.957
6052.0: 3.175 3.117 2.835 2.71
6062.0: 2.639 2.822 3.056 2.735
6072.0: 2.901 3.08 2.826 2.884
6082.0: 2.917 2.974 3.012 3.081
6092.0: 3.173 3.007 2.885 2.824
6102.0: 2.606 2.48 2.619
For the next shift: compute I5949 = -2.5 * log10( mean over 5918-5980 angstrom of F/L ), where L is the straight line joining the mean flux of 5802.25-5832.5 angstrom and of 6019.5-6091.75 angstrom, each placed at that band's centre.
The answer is 0.01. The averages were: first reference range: 2.97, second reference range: 3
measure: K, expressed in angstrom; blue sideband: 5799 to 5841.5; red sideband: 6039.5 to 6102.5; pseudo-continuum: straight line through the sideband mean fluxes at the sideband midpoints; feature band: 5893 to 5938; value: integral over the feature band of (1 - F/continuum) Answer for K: 1.3 angstrom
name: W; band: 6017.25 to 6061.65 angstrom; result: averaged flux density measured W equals 3.04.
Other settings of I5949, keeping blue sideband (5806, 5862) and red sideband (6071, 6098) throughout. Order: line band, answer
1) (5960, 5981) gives -0.036 mag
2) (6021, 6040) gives -0.058 mag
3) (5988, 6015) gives 0.016 mag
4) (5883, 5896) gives 0.119 mag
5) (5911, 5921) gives 0.067 mag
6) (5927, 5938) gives -0.018 mag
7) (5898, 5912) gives -0.014 mag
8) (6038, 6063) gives -0.011 mag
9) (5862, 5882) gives -0.006 mag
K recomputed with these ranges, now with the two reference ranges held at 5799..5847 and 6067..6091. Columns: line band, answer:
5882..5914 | 1.7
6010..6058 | -1.7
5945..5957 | 0.0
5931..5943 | 0.0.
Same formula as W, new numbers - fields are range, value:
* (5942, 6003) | 2.96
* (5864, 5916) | 2.86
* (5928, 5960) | 2.95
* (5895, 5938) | 2.89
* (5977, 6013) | 2.96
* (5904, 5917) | 2.94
